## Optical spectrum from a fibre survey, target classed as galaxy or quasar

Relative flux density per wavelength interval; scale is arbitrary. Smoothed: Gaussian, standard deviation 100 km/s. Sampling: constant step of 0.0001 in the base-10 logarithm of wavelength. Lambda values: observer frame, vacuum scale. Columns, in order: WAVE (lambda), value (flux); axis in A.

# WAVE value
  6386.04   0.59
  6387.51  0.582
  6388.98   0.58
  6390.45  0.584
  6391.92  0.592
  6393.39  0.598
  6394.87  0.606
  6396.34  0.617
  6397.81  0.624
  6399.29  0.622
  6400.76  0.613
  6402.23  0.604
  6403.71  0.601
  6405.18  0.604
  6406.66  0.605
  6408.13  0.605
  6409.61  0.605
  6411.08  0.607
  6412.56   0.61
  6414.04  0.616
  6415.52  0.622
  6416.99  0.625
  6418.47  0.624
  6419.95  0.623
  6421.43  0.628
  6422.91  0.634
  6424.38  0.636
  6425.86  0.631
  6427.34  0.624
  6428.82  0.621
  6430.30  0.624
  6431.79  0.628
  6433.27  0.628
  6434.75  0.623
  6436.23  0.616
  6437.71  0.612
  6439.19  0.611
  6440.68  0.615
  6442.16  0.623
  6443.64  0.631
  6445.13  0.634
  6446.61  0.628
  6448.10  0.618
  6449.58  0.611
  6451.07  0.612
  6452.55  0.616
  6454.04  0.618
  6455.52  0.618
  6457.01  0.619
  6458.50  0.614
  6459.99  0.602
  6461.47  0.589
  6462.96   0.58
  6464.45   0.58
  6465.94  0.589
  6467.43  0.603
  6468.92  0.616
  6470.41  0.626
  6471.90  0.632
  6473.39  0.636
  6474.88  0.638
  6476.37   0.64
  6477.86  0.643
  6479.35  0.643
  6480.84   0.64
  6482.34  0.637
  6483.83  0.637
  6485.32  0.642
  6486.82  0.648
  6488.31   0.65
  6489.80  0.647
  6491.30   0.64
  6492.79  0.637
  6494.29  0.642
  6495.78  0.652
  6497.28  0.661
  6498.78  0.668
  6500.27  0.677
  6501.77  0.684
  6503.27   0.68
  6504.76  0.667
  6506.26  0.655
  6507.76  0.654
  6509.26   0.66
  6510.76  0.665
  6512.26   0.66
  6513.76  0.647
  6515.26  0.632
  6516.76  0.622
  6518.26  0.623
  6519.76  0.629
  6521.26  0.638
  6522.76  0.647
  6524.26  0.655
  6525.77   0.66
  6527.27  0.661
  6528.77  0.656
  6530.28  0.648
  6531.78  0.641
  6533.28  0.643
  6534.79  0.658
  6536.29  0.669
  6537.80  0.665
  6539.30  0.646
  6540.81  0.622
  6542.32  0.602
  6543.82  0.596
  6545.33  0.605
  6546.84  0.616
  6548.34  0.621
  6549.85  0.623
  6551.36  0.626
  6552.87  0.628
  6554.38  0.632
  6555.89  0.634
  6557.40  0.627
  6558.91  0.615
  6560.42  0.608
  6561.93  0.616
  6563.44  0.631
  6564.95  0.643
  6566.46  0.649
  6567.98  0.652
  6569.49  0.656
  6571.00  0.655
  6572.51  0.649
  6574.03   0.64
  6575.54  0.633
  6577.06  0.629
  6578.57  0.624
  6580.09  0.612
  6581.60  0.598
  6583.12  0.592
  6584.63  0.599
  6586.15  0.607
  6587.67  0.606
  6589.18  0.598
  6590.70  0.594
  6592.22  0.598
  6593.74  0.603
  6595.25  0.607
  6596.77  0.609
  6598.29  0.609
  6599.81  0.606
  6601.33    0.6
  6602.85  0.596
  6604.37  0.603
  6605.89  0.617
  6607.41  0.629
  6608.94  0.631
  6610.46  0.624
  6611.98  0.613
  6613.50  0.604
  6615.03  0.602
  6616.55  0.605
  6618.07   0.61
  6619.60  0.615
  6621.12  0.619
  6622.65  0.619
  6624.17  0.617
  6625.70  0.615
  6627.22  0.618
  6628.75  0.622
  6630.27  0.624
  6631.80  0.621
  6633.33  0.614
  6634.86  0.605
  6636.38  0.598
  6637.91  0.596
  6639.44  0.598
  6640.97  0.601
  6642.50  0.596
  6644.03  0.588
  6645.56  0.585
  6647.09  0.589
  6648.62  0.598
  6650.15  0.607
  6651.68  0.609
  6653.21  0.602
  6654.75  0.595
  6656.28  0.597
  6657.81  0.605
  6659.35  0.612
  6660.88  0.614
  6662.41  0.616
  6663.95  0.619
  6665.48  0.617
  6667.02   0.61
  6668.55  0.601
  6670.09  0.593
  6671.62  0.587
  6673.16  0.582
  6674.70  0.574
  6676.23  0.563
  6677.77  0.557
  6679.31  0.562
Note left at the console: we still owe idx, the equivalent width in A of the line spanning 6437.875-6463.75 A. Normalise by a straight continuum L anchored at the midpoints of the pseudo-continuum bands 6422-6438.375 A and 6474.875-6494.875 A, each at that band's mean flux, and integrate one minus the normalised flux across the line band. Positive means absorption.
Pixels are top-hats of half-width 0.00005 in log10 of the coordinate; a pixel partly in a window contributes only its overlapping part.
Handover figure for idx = 0.7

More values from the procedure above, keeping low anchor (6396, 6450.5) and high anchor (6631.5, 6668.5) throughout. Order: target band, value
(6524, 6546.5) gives -1.1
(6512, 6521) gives -0.3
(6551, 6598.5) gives -1.0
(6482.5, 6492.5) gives -0.5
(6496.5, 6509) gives -1.1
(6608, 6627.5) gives -0.3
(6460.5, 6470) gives 0.3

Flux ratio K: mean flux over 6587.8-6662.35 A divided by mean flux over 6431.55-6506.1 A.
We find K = 0.96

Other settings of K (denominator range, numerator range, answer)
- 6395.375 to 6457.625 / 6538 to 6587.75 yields 1.01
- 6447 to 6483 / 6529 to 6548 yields 1.03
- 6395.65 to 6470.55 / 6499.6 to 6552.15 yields 1.05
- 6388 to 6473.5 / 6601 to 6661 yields 0.99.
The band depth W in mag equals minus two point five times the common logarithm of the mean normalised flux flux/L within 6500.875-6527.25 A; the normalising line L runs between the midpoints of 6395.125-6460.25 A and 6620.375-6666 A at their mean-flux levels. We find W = -0.07 mag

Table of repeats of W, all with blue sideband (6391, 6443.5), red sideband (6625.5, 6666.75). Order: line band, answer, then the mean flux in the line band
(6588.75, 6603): 0.01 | 0.602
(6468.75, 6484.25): -0.04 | 0.636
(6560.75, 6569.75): -0.05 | 0.639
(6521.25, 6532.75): -0.07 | 0.652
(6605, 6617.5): -0.01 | 0.615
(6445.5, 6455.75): -0.01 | 0.618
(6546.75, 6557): -0.03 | 0.626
